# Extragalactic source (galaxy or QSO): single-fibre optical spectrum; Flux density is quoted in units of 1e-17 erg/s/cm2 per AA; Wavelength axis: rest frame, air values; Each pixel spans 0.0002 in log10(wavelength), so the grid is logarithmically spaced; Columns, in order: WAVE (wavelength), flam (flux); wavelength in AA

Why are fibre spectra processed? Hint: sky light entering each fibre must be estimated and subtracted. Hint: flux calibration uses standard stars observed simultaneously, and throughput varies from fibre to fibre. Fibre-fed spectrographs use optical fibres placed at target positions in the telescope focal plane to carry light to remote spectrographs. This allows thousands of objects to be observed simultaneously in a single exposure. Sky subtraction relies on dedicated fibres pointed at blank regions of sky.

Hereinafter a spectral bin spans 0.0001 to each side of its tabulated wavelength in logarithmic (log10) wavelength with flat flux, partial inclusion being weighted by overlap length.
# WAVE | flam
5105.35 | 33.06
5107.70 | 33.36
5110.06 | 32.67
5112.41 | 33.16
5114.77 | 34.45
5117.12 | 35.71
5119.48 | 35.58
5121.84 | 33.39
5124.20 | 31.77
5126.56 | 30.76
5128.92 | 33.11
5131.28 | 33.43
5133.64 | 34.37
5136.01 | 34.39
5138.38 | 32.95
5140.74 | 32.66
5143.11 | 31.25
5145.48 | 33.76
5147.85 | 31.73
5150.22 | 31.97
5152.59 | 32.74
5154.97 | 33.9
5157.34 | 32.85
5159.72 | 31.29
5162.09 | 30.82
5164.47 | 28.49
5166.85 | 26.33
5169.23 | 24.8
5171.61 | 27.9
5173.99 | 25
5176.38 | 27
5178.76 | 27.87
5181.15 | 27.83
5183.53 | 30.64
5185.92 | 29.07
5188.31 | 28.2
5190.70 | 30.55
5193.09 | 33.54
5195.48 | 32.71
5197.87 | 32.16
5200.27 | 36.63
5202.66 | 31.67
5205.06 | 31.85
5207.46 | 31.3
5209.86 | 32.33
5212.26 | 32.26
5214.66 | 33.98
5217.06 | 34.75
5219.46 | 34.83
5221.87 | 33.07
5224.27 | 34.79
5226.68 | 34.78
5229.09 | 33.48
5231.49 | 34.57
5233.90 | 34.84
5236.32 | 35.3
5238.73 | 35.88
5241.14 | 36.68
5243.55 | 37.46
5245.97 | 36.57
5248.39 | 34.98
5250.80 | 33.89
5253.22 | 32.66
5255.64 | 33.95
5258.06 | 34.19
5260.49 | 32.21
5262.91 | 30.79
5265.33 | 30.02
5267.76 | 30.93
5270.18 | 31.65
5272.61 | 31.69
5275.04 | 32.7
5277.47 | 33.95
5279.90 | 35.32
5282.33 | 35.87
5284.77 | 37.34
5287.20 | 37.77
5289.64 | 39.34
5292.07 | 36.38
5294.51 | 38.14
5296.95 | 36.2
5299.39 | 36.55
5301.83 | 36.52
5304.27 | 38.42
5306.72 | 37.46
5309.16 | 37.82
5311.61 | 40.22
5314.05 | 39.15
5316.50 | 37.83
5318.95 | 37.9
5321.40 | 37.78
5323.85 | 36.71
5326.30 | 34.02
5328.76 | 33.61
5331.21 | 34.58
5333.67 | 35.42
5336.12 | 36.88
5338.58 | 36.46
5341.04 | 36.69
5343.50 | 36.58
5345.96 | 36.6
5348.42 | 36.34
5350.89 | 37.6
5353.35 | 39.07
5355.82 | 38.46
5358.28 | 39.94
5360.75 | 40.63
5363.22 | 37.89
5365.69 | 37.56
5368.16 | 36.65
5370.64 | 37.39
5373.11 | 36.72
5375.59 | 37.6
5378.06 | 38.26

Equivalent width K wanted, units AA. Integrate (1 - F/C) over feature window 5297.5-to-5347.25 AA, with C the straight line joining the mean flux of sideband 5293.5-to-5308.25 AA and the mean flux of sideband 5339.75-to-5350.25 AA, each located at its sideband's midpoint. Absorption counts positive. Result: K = 0.1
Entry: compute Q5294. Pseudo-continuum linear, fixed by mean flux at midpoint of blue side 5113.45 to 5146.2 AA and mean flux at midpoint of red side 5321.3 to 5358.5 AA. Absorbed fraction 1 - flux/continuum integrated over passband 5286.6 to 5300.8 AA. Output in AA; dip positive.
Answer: -0.6 AA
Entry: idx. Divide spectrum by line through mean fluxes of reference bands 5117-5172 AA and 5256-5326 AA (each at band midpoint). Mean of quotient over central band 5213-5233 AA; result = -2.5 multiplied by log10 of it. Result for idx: -0.01 mag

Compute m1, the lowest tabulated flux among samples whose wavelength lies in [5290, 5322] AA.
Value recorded 36.2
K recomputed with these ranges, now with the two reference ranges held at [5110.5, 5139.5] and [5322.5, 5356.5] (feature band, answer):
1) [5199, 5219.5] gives 0.9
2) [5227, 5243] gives -0.1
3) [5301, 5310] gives -0.4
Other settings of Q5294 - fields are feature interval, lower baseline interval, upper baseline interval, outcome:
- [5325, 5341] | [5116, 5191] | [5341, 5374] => 0.7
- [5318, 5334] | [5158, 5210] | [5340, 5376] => 0.3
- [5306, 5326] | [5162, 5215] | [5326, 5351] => -1.7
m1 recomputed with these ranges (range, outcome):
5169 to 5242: 24.8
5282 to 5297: 35.87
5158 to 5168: 26.33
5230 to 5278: 30.02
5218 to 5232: 33.07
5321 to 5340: 33.61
